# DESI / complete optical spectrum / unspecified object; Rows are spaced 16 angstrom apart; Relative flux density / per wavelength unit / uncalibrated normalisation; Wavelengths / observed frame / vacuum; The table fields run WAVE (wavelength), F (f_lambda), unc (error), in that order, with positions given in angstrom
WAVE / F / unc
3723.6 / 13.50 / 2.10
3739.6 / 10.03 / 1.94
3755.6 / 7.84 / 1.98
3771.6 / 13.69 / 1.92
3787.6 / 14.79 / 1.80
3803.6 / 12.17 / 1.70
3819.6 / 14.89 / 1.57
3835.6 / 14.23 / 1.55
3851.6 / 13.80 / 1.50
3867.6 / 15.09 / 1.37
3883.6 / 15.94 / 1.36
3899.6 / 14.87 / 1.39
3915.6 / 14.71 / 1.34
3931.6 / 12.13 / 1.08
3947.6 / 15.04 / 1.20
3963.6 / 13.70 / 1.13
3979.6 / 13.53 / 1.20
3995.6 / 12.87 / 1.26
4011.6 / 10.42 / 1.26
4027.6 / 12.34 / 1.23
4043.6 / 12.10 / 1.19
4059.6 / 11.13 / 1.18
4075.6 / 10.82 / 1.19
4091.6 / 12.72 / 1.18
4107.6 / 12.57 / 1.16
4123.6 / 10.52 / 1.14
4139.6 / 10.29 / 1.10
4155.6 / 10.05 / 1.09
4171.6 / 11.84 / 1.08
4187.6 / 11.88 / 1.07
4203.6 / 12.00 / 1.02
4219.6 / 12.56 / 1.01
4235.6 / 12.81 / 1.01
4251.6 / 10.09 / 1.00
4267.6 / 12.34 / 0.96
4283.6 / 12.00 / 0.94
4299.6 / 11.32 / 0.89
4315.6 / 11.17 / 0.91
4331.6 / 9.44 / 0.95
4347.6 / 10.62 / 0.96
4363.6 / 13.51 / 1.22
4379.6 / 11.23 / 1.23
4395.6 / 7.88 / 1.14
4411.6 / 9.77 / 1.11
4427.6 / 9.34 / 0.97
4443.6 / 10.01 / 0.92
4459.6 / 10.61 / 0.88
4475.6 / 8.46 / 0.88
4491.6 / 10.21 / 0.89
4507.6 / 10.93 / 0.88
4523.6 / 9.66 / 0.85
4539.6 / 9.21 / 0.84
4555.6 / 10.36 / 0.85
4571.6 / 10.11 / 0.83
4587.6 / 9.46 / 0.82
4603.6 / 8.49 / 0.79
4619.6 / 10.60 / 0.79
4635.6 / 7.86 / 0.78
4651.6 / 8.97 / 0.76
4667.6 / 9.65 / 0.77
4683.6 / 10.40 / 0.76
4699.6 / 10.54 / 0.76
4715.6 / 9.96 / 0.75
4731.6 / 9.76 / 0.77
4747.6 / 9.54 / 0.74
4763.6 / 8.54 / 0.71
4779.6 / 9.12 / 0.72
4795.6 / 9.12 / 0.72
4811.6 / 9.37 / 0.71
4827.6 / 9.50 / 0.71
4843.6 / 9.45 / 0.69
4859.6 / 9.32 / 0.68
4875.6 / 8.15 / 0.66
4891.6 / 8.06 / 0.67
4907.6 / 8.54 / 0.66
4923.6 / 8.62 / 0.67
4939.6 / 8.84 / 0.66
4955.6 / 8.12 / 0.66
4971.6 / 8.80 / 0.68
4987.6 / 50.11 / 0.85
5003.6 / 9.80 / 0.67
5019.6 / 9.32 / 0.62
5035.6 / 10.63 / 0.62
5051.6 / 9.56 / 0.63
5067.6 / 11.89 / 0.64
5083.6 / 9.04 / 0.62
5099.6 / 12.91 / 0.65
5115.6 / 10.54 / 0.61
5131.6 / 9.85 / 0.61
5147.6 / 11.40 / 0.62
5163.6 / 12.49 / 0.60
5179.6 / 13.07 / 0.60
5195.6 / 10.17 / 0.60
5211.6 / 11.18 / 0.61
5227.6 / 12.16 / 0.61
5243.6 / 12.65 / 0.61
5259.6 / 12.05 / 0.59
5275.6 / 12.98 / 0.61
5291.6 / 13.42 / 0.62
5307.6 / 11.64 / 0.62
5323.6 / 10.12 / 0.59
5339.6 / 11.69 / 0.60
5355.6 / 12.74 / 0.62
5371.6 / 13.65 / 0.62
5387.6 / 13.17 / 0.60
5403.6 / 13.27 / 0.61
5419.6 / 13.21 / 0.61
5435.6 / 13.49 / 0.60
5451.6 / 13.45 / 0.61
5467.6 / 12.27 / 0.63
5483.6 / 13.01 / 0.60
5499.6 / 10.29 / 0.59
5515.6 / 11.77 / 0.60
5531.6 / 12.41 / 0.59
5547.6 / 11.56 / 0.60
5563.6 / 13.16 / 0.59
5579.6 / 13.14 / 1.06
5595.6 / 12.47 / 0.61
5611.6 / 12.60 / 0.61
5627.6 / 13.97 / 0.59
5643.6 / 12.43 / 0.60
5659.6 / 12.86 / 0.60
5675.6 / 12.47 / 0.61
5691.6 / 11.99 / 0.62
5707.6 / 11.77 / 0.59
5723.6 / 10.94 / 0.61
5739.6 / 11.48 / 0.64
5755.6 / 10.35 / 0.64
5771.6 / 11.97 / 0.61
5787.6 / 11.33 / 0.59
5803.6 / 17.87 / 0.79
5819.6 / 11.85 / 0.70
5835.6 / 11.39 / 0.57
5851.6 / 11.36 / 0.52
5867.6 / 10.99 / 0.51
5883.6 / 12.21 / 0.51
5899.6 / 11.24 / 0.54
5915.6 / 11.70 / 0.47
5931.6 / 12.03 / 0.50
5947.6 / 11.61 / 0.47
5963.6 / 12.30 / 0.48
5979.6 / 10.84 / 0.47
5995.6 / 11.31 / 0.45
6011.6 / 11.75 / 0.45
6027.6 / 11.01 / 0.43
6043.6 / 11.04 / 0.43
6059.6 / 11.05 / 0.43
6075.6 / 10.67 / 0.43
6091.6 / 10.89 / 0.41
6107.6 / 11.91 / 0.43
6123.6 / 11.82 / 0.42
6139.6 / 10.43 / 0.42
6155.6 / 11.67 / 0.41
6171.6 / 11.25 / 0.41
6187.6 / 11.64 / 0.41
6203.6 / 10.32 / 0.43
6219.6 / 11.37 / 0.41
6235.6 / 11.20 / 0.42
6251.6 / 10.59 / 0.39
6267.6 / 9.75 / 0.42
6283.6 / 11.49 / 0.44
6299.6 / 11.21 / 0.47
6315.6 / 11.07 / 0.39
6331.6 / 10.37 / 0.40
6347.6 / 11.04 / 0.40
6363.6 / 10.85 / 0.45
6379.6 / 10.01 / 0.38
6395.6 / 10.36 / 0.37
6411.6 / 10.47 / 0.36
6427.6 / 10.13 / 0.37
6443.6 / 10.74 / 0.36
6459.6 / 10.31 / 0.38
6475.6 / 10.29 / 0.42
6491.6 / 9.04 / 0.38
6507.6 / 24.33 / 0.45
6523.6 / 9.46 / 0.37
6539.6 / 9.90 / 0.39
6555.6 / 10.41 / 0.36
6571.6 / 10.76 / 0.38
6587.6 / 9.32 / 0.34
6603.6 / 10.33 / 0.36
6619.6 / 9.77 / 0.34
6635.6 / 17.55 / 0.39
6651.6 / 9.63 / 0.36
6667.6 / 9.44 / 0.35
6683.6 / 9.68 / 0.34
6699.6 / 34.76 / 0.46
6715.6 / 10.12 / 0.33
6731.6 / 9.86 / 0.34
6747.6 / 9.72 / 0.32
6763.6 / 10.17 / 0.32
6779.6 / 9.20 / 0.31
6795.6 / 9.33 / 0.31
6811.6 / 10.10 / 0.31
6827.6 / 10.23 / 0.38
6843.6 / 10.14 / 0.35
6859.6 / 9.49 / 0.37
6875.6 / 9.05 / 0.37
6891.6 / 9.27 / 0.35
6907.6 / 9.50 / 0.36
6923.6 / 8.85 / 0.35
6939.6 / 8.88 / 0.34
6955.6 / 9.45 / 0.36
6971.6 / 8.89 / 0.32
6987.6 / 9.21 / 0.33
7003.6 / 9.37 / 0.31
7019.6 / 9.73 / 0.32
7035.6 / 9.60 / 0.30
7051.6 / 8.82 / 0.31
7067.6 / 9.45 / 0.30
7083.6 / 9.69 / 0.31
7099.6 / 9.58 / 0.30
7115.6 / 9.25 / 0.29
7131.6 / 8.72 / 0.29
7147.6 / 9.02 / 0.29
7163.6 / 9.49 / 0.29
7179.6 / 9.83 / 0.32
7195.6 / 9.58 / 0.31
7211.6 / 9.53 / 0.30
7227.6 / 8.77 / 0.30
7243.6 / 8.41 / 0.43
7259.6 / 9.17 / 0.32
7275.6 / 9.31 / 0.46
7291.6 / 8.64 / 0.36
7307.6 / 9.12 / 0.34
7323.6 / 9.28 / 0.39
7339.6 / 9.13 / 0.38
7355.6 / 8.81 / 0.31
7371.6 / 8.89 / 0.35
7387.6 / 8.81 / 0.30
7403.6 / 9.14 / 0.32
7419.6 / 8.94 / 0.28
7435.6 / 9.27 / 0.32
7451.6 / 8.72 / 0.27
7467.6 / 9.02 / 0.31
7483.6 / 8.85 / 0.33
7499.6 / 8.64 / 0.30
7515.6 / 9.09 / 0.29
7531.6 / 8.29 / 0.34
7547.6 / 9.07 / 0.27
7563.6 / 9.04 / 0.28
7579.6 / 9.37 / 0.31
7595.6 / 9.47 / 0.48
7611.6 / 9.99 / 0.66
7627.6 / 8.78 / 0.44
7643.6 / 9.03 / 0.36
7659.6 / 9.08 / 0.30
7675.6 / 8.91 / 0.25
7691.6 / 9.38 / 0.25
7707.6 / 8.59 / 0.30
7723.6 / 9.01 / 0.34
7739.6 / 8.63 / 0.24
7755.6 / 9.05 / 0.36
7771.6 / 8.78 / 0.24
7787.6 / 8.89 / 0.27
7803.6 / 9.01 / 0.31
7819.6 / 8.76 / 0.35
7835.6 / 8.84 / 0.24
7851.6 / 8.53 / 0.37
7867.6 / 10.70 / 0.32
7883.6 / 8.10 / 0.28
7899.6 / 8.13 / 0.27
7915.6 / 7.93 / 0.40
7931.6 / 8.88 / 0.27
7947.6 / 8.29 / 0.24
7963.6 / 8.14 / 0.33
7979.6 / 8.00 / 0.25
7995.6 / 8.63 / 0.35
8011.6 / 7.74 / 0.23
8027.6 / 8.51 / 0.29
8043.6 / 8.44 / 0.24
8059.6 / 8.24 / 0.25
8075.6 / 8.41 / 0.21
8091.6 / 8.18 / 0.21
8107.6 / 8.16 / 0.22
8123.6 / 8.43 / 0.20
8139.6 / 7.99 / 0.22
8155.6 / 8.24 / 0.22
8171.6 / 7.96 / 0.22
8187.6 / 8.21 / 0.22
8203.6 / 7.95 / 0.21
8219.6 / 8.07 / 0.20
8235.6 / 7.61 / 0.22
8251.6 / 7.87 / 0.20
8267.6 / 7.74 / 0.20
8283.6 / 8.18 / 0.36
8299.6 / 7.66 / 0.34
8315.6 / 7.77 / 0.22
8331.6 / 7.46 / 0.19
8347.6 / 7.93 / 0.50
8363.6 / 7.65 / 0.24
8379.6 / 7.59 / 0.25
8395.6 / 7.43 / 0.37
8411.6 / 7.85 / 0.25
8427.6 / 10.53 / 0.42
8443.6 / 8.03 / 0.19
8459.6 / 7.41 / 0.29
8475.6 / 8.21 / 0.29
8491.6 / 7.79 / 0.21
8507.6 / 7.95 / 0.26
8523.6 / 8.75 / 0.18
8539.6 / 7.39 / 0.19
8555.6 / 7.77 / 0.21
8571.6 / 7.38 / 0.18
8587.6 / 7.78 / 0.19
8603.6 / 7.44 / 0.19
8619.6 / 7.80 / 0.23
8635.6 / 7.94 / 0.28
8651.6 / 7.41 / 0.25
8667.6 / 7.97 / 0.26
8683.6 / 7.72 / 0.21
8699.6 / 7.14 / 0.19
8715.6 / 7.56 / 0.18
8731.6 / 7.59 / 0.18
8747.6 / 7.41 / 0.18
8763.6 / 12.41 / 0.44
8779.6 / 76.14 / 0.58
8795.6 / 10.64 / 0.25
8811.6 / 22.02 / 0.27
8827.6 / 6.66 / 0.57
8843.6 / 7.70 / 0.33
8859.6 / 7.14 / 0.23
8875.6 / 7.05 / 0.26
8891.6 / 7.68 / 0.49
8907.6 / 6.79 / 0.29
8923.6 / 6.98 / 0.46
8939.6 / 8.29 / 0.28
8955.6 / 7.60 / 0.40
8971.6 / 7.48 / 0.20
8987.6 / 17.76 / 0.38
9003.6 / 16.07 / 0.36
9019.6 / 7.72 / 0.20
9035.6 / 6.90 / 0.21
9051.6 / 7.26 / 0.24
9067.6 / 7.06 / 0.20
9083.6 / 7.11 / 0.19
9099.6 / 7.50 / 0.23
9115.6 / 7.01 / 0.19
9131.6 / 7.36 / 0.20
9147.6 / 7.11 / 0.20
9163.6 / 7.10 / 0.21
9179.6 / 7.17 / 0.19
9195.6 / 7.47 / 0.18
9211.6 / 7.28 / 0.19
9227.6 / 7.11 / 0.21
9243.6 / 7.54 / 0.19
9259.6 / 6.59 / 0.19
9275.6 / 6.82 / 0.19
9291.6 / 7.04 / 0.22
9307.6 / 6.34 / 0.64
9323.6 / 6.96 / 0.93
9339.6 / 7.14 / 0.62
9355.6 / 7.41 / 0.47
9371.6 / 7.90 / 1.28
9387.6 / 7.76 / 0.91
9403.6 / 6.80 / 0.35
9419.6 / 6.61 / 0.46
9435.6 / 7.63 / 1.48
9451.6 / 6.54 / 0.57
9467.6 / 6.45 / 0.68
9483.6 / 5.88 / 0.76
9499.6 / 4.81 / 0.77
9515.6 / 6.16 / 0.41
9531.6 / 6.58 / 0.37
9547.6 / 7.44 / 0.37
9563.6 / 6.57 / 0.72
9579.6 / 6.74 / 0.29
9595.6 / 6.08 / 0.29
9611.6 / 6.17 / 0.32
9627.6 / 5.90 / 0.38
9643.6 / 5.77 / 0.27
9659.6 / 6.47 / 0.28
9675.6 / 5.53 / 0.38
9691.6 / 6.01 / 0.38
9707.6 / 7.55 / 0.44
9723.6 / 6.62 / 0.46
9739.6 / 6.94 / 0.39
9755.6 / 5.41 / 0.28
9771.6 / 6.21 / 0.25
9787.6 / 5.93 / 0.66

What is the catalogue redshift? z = 0.34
